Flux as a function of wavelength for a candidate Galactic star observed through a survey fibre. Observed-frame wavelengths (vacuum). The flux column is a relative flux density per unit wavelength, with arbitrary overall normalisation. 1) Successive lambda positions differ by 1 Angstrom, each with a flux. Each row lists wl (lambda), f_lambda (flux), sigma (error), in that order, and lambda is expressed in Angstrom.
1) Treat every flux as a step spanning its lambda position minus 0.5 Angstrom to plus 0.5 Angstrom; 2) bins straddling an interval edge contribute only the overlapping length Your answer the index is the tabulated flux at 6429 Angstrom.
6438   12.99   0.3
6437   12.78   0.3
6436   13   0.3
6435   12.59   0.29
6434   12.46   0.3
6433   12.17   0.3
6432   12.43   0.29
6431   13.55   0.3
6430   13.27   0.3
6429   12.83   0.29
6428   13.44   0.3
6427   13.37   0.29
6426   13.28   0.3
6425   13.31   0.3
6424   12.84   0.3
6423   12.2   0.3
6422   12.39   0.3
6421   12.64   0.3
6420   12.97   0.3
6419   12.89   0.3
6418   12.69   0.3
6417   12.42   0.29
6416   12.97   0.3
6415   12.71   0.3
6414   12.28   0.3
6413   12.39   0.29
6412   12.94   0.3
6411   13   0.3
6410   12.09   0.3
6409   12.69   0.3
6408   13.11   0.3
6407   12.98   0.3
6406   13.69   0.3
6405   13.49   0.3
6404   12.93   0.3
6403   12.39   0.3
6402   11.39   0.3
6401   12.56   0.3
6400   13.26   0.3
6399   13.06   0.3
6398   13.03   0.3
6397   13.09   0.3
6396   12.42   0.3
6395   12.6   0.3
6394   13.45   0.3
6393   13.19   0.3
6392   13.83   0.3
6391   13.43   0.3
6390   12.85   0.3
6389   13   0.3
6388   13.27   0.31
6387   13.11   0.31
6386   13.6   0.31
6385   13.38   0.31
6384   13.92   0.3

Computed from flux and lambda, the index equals 12.83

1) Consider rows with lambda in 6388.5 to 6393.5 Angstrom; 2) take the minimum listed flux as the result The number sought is 12.85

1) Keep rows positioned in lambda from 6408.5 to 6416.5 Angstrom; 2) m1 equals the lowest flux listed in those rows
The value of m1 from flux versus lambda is 12.09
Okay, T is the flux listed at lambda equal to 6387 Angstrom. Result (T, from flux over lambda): 13.11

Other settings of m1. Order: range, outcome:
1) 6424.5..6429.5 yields 12.83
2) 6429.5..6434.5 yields 12.17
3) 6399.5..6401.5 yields 12.56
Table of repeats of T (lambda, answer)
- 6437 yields 12.78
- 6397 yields 13.09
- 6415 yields 12.71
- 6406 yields 13.69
